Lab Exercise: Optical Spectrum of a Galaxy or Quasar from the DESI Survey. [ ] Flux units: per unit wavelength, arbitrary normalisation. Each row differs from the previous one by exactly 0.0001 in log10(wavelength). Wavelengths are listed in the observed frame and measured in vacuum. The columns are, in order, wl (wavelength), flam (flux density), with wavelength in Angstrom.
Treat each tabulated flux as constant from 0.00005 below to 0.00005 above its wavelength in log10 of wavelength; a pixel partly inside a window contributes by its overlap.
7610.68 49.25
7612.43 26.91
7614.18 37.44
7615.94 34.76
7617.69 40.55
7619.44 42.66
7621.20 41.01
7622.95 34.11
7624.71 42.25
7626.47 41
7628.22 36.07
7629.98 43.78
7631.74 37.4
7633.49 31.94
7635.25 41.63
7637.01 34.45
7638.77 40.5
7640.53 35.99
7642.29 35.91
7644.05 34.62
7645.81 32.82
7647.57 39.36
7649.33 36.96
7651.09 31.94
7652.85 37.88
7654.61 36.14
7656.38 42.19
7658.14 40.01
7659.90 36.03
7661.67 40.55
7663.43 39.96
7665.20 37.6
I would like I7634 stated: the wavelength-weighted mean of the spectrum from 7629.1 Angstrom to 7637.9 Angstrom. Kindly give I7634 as 37.8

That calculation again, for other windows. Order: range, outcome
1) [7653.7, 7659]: 39.4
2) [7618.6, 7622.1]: 41.8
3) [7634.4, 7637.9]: 38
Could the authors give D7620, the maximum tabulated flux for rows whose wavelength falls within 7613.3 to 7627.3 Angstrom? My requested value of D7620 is 42.66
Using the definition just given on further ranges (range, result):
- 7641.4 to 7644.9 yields 35.91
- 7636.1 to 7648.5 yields 40.5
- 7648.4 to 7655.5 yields 37.88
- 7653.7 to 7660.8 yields 42.19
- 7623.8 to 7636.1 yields 43.78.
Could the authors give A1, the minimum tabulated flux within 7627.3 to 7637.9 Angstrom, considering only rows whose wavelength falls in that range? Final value 31.94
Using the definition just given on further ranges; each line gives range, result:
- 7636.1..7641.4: 34.45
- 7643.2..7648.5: 32.82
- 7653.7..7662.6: 36.03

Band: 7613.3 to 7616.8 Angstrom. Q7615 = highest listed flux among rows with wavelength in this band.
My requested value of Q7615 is 37.44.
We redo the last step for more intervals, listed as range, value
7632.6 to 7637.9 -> 41.63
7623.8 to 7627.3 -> 42.25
